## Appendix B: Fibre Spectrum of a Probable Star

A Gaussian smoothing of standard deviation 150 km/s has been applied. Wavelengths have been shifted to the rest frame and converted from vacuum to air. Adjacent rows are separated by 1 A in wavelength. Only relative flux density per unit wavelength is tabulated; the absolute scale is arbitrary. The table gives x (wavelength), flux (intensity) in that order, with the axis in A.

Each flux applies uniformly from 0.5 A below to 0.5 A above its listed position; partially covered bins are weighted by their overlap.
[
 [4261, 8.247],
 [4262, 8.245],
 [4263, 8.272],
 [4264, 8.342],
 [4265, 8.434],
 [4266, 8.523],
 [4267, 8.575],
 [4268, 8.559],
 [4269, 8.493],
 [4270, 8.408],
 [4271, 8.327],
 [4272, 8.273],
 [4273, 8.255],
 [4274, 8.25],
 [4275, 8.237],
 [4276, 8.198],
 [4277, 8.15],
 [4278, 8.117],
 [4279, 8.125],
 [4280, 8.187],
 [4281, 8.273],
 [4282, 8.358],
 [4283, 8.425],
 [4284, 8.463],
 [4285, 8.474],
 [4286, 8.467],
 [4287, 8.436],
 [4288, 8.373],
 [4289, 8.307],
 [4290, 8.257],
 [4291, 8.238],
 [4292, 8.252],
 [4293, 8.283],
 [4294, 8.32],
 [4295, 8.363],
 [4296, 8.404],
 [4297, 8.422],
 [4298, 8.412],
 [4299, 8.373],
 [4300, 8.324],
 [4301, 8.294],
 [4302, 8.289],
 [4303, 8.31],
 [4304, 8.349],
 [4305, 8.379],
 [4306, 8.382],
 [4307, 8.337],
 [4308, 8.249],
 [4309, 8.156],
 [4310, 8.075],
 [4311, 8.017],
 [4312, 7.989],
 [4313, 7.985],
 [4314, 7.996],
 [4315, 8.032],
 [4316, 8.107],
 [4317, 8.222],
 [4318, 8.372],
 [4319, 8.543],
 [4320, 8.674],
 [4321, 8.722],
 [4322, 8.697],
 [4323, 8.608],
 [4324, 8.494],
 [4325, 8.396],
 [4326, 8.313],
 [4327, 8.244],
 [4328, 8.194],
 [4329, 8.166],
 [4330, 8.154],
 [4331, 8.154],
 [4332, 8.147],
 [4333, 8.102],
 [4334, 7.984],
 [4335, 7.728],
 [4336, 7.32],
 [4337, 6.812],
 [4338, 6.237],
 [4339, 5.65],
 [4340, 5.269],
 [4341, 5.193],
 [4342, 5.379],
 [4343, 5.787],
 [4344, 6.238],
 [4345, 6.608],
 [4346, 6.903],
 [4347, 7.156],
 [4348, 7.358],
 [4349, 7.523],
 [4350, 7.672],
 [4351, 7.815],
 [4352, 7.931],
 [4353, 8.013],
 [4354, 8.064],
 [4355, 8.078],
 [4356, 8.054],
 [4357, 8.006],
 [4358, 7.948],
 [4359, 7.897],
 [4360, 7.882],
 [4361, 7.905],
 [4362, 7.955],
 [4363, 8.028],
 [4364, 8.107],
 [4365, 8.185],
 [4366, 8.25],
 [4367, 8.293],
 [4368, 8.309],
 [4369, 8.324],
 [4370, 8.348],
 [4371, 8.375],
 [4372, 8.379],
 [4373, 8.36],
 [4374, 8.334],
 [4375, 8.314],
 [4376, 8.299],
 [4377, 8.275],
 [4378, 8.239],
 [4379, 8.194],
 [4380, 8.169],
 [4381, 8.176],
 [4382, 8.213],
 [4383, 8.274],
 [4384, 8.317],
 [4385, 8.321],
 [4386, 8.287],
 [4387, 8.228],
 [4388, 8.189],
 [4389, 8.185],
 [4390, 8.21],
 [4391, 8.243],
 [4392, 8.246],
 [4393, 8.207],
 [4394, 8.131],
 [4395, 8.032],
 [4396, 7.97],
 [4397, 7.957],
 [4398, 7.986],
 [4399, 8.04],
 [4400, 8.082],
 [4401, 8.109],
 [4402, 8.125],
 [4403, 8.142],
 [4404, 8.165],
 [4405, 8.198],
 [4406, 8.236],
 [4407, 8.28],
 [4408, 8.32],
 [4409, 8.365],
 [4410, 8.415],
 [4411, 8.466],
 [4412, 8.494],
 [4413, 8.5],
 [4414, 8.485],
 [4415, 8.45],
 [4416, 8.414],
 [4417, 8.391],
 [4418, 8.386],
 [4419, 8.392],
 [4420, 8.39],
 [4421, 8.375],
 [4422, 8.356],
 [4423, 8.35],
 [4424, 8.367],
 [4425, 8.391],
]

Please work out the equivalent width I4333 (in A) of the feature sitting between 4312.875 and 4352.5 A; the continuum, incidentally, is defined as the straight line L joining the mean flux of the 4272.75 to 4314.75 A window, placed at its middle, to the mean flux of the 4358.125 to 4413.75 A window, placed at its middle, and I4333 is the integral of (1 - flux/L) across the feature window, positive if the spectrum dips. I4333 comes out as 3.26 A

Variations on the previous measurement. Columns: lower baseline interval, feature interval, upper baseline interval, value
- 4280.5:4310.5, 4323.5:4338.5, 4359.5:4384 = 0.7 A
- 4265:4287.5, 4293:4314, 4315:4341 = -0.5 A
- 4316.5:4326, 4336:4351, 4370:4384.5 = 3.4 A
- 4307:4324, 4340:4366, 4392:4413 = 2.7 A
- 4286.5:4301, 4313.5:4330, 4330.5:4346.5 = -2.3 A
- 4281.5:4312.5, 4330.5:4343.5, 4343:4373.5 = 2.0 A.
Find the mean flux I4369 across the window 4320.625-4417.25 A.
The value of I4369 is 7.94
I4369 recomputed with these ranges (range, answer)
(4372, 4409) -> 8.2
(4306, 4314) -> 8.12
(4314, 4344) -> 7.63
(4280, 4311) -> 8.33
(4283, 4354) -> 7.89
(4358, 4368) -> 8.06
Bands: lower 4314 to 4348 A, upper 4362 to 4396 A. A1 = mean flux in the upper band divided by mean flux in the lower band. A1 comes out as 1.1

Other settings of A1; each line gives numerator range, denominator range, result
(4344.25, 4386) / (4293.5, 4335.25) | 0.97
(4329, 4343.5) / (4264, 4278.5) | 0.83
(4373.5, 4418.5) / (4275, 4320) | 1.00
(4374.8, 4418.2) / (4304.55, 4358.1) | 1.07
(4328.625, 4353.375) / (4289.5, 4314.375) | 0.86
